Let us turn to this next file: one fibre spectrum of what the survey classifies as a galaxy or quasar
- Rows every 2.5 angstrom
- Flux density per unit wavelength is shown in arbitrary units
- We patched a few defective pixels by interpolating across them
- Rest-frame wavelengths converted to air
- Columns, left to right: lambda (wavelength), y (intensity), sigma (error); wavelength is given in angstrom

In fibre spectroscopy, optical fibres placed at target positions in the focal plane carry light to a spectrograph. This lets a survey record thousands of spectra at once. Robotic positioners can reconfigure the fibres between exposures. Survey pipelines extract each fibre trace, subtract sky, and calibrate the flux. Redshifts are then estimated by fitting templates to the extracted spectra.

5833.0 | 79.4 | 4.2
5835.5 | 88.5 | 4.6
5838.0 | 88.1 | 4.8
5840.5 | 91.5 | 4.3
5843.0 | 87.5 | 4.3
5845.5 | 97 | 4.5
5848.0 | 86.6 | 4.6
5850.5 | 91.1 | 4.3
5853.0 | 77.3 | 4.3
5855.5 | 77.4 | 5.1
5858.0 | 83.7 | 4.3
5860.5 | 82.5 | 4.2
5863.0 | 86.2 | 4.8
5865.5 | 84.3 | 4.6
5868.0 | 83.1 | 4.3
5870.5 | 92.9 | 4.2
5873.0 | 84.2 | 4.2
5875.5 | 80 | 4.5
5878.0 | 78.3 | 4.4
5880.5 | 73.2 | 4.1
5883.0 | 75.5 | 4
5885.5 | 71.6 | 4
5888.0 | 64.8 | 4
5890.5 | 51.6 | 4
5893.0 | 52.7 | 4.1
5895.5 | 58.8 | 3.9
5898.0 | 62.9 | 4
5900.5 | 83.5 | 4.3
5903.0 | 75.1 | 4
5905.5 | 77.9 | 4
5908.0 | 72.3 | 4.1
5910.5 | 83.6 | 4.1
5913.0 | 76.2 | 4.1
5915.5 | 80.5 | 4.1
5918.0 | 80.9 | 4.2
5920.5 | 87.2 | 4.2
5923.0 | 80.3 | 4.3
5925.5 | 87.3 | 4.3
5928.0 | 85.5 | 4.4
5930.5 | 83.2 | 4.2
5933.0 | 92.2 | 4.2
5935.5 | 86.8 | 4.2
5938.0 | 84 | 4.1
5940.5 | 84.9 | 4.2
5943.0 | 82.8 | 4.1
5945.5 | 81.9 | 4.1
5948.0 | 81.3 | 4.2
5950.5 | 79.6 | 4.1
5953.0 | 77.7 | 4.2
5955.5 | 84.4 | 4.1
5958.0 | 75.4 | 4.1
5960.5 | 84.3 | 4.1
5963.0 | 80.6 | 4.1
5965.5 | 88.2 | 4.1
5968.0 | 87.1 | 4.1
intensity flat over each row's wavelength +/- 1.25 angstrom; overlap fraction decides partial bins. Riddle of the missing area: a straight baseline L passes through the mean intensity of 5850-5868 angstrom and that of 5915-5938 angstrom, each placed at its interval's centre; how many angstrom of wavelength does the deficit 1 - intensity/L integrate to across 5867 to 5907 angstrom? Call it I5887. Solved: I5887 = 5.2 angstrom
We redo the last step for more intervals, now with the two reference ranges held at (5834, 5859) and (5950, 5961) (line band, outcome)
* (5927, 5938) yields -0.7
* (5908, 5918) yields 0.4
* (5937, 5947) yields -0.3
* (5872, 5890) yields 2.2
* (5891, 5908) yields 3.2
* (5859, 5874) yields 0.0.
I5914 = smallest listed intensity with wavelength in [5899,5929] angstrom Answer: 72.3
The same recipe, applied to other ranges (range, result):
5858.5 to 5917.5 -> 51.6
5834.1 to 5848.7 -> 86.6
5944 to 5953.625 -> 77.7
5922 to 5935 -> 80.3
